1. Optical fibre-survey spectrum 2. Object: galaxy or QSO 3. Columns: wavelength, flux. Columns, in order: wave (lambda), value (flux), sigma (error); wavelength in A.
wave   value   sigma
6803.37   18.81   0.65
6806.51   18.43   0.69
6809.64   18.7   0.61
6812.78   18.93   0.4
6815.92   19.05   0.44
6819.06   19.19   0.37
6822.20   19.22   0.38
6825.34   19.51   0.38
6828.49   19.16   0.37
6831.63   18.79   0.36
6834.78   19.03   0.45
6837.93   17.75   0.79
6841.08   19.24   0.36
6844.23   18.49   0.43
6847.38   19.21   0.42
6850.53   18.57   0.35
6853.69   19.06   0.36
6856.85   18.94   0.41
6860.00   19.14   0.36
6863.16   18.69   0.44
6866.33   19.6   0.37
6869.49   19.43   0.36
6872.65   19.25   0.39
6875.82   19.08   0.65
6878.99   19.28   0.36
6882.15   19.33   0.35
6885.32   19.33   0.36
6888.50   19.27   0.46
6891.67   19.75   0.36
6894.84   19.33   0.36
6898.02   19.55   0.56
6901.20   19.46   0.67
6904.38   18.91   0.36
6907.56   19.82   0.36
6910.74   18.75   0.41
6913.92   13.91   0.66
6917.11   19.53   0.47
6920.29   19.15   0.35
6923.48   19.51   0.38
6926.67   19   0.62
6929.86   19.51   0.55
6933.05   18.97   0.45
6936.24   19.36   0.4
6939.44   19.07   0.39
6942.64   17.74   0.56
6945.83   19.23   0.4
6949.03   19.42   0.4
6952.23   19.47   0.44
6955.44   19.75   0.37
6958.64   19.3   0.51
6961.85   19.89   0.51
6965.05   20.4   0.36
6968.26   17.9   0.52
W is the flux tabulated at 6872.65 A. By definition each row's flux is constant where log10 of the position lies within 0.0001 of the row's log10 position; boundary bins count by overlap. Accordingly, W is 19.25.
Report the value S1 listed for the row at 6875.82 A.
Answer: 19.08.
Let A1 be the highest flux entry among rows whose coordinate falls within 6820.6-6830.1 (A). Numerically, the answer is 19.51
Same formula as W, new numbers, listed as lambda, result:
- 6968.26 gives 17.9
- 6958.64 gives 19.3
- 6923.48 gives 19.51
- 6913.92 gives 13.91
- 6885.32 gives 19.33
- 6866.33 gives 19.6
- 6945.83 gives 19.23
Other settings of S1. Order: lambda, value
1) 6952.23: 19.47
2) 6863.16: 18.69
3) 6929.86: 19.51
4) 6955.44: 19.75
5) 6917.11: 19.53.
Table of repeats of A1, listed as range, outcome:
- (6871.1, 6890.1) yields 19.33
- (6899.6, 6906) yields 19.46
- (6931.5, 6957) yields 19.75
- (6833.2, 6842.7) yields 19.24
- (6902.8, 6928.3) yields 19.82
